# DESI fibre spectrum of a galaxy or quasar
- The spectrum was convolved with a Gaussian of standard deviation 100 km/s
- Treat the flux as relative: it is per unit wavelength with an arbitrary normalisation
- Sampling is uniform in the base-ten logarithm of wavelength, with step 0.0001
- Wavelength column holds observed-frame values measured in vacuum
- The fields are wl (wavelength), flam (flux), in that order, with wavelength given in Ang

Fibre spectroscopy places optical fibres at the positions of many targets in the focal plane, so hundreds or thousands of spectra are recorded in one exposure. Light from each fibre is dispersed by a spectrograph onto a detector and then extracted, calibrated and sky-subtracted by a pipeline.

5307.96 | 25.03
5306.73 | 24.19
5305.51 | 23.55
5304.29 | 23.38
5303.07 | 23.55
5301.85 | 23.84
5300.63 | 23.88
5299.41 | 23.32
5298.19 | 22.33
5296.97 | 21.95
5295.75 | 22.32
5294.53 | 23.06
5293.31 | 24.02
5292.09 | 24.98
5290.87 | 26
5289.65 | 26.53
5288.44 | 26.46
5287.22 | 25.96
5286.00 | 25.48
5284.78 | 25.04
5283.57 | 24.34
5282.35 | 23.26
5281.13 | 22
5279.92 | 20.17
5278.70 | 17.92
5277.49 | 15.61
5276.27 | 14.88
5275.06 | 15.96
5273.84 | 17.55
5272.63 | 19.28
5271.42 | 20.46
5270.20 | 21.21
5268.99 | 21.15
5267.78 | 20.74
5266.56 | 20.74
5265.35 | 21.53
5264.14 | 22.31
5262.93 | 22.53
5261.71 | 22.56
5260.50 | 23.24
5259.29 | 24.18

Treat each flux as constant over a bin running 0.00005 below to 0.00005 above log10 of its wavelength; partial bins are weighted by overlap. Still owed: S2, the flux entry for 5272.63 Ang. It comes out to 19.28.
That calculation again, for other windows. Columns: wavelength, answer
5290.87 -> 26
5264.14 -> 22.31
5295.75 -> 22.32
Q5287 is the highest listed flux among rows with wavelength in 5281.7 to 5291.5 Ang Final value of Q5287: 26.53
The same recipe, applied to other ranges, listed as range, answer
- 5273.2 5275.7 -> 17.55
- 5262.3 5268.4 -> 22.53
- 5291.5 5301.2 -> 24.98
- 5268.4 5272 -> 21.21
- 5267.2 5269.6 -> 21.15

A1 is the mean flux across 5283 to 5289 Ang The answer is 25.4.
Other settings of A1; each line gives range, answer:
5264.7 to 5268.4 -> 21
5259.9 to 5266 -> 22.4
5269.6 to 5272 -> 20.8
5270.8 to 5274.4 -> 19.1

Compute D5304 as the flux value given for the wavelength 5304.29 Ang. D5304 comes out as 23.38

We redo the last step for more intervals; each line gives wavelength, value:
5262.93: 22.53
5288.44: 26.46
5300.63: 23.88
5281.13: 22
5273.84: 17.55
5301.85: 23.84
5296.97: 21.95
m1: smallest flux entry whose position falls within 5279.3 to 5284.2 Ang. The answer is 20.17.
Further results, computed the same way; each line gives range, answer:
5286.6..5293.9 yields 24.02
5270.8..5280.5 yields 14.88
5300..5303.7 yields 23.55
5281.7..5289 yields 23.26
